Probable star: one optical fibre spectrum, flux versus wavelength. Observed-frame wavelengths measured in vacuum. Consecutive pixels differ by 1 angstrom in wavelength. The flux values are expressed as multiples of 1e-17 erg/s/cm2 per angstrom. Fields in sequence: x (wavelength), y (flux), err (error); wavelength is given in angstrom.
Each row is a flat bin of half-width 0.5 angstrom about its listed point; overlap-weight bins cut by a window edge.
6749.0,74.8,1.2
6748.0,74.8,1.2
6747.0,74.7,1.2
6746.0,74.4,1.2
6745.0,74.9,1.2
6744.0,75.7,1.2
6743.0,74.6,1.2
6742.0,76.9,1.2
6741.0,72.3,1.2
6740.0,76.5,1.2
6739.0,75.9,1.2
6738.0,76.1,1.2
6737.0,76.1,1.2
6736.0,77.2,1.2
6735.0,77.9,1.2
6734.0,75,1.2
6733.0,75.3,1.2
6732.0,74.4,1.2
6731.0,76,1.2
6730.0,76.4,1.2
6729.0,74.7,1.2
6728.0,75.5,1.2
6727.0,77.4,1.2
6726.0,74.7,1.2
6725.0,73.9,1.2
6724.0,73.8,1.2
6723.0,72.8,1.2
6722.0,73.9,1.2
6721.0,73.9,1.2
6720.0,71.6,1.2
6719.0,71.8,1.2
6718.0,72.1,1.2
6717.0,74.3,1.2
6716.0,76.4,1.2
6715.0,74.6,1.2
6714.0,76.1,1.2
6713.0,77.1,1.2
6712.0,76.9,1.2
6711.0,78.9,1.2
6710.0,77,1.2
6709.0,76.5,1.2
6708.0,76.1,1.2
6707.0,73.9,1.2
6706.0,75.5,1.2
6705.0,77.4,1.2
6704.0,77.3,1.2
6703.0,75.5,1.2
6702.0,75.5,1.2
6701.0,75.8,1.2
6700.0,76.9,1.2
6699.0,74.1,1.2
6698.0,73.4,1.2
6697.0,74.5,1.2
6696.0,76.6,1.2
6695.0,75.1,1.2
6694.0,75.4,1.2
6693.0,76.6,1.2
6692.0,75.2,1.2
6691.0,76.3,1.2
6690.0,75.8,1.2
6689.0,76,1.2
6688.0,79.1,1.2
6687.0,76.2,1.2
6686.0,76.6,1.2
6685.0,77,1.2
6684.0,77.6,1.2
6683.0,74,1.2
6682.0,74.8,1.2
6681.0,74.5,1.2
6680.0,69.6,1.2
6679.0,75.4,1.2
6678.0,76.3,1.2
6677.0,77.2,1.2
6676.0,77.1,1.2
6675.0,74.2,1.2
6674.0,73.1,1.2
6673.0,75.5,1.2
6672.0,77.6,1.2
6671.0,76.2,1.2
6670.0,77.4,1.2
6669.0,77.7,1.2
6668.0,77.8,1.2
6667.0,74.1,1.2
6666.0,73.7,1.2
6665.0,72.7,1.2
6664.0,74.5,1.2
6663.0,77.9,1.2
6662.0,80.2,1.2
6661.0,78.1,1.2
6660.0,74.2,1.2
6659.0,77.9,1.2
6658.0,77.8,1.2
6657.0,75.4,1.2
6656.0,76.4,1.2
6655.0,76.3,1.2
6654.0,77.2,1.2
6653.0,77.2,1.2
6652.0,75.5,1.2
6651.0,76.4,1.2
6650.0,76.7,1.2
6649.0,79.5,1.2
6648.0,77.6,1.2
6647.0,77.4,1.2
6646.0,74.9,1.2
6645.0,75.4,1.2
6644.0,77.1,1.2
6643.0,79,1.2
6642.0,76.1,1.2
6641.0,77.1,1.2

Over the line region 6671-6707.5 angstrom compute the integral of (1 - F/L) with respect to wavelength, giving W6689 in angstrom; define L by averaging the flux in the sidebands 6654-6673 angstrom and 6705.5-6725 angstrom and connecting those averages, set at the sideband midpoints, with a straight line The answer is 0.0 angstrom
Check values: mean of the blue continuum 76.4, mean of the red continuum 74.9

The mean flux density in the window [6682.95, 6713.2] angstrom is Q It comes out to 76.1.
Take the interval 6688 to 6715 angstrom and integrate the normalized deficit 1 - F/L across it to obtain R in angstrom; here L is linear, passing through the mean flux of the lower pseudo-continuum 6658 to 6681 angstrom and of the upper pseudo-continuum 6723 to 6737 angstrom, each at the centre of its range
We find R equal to -0.1 angstrom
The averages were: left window 75.9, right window 75.5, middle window 76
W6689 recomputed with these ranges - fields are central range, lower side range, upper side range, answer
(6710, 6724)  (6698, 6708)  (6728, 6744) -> 0.18 angstrom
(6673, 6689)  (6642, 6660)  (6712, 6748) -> 0.13 angstrom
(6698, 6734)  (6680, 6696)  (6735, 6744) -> 0.28 angstrom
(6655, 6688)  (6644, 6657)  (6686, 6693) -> 0.26 angstrom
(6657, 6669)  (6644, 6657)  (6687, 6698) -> 0.03 angstrom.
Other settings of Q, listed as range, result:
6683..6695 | 76.4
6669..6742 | 75.5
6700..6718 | 76.1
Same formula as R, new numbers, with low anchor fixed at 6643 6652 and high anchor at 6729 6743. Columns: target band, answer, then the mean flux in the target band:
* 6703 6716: -0.1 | 76.4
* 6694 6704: 0.1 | 75.4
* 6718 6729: 0.3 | 73.9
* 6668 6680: 0.1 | 76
